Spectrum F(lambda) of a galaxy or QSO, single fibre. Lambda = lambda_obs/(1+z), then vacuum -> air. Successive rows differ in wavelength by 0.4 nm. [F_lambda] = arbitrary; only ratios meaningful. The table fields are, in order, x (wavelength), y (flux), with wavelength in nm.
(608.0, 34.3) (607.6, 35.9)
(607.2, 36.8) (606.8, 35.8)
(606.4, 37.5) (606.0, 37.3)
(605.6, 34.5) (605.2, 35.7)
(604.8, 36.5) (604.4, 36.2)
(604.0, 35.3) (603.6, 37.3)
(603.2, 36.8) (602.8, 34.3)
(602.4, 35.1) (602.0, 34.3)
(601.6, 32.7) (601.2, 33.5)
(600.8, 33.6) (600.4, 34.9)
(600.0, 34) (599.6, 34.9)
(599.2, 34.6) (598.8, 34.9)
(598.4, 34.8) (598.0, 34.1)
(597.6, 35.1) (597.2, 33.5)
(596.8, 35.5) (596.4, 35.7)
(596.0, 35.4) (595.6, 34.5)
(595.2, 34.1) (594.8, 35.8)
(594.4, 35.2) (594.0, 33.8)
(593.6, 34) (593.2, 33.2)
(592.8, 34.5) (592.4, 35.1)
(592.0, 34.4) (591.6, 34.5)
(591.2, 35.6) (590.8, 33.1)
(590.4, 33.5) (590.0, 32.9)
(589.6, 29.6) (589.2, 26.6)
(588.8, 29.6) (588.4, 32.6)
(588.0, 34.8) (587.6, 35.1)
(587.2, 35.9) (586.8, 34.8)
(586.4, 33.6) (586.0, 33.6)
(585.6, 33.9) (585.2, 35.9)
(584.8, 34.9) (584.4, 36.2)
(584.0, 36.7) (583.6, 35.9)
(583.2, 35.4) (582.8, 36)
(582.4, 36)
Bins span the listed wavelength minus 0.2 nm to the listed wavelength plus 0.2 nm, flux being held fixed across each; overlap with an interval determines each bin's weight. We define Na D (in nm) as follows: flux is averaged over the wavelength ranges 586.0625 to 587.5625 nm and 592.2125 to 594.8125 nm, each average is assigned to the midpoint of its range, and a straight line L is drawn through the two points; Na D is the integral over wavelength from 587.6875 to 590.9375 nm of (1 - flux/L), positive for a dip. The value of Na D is 0.27 nm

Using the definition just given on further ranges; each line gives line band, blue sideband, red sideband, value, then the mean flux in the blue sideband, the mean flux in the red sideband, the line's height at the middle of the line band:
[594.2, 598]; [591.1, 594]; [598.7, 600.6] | -0.05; 34.4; 34.6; 34.5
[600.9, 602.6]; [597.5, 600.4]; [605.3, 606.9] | 0.07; 34.6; 36.3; 35.3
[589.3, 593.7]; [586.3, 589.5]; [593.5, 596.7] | 0.04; 32.7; 34.9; 33.8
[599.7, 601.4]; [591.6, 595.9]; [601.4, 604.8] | 0.05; 34.5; 35.3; 35.1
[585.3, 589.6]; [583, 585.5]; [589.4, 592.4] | 0.21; 35.8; 33.5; 34.7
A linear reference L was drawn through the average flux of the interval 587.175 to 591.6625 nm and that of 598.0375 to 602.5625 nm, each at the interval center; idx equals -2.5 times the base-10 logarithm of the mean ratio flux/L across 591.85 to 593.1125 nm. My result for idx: -0.05 mag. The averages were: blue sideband 32.6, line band 34.5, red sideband 34.3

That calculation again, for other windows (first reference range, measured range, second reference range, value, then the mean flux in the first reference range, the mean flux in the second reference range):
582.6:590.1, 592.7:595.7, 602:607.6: 0.01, 33.9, 36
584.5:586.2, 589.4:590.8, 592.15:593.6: 0.07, 34.7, 34.2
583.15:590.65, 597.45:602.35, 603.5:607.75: 0.04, 33.7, 36.2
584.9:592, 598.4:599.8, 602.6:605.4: 0.01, 33.3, 36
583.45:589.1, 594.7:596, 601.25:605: 0.00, 34.4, 35.3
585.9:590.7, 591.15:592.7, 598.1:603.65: -0.05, 32.7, 34.6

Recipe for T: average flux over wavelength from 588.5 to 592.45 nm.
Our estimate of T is 32.4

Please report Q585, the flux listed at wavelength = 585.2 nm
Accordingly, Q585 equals 35.9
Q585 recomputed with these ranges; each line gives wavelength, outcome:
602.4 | 35.1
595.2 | 34.1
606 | 37.3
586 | 33.6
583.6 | 35.9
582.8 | 36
